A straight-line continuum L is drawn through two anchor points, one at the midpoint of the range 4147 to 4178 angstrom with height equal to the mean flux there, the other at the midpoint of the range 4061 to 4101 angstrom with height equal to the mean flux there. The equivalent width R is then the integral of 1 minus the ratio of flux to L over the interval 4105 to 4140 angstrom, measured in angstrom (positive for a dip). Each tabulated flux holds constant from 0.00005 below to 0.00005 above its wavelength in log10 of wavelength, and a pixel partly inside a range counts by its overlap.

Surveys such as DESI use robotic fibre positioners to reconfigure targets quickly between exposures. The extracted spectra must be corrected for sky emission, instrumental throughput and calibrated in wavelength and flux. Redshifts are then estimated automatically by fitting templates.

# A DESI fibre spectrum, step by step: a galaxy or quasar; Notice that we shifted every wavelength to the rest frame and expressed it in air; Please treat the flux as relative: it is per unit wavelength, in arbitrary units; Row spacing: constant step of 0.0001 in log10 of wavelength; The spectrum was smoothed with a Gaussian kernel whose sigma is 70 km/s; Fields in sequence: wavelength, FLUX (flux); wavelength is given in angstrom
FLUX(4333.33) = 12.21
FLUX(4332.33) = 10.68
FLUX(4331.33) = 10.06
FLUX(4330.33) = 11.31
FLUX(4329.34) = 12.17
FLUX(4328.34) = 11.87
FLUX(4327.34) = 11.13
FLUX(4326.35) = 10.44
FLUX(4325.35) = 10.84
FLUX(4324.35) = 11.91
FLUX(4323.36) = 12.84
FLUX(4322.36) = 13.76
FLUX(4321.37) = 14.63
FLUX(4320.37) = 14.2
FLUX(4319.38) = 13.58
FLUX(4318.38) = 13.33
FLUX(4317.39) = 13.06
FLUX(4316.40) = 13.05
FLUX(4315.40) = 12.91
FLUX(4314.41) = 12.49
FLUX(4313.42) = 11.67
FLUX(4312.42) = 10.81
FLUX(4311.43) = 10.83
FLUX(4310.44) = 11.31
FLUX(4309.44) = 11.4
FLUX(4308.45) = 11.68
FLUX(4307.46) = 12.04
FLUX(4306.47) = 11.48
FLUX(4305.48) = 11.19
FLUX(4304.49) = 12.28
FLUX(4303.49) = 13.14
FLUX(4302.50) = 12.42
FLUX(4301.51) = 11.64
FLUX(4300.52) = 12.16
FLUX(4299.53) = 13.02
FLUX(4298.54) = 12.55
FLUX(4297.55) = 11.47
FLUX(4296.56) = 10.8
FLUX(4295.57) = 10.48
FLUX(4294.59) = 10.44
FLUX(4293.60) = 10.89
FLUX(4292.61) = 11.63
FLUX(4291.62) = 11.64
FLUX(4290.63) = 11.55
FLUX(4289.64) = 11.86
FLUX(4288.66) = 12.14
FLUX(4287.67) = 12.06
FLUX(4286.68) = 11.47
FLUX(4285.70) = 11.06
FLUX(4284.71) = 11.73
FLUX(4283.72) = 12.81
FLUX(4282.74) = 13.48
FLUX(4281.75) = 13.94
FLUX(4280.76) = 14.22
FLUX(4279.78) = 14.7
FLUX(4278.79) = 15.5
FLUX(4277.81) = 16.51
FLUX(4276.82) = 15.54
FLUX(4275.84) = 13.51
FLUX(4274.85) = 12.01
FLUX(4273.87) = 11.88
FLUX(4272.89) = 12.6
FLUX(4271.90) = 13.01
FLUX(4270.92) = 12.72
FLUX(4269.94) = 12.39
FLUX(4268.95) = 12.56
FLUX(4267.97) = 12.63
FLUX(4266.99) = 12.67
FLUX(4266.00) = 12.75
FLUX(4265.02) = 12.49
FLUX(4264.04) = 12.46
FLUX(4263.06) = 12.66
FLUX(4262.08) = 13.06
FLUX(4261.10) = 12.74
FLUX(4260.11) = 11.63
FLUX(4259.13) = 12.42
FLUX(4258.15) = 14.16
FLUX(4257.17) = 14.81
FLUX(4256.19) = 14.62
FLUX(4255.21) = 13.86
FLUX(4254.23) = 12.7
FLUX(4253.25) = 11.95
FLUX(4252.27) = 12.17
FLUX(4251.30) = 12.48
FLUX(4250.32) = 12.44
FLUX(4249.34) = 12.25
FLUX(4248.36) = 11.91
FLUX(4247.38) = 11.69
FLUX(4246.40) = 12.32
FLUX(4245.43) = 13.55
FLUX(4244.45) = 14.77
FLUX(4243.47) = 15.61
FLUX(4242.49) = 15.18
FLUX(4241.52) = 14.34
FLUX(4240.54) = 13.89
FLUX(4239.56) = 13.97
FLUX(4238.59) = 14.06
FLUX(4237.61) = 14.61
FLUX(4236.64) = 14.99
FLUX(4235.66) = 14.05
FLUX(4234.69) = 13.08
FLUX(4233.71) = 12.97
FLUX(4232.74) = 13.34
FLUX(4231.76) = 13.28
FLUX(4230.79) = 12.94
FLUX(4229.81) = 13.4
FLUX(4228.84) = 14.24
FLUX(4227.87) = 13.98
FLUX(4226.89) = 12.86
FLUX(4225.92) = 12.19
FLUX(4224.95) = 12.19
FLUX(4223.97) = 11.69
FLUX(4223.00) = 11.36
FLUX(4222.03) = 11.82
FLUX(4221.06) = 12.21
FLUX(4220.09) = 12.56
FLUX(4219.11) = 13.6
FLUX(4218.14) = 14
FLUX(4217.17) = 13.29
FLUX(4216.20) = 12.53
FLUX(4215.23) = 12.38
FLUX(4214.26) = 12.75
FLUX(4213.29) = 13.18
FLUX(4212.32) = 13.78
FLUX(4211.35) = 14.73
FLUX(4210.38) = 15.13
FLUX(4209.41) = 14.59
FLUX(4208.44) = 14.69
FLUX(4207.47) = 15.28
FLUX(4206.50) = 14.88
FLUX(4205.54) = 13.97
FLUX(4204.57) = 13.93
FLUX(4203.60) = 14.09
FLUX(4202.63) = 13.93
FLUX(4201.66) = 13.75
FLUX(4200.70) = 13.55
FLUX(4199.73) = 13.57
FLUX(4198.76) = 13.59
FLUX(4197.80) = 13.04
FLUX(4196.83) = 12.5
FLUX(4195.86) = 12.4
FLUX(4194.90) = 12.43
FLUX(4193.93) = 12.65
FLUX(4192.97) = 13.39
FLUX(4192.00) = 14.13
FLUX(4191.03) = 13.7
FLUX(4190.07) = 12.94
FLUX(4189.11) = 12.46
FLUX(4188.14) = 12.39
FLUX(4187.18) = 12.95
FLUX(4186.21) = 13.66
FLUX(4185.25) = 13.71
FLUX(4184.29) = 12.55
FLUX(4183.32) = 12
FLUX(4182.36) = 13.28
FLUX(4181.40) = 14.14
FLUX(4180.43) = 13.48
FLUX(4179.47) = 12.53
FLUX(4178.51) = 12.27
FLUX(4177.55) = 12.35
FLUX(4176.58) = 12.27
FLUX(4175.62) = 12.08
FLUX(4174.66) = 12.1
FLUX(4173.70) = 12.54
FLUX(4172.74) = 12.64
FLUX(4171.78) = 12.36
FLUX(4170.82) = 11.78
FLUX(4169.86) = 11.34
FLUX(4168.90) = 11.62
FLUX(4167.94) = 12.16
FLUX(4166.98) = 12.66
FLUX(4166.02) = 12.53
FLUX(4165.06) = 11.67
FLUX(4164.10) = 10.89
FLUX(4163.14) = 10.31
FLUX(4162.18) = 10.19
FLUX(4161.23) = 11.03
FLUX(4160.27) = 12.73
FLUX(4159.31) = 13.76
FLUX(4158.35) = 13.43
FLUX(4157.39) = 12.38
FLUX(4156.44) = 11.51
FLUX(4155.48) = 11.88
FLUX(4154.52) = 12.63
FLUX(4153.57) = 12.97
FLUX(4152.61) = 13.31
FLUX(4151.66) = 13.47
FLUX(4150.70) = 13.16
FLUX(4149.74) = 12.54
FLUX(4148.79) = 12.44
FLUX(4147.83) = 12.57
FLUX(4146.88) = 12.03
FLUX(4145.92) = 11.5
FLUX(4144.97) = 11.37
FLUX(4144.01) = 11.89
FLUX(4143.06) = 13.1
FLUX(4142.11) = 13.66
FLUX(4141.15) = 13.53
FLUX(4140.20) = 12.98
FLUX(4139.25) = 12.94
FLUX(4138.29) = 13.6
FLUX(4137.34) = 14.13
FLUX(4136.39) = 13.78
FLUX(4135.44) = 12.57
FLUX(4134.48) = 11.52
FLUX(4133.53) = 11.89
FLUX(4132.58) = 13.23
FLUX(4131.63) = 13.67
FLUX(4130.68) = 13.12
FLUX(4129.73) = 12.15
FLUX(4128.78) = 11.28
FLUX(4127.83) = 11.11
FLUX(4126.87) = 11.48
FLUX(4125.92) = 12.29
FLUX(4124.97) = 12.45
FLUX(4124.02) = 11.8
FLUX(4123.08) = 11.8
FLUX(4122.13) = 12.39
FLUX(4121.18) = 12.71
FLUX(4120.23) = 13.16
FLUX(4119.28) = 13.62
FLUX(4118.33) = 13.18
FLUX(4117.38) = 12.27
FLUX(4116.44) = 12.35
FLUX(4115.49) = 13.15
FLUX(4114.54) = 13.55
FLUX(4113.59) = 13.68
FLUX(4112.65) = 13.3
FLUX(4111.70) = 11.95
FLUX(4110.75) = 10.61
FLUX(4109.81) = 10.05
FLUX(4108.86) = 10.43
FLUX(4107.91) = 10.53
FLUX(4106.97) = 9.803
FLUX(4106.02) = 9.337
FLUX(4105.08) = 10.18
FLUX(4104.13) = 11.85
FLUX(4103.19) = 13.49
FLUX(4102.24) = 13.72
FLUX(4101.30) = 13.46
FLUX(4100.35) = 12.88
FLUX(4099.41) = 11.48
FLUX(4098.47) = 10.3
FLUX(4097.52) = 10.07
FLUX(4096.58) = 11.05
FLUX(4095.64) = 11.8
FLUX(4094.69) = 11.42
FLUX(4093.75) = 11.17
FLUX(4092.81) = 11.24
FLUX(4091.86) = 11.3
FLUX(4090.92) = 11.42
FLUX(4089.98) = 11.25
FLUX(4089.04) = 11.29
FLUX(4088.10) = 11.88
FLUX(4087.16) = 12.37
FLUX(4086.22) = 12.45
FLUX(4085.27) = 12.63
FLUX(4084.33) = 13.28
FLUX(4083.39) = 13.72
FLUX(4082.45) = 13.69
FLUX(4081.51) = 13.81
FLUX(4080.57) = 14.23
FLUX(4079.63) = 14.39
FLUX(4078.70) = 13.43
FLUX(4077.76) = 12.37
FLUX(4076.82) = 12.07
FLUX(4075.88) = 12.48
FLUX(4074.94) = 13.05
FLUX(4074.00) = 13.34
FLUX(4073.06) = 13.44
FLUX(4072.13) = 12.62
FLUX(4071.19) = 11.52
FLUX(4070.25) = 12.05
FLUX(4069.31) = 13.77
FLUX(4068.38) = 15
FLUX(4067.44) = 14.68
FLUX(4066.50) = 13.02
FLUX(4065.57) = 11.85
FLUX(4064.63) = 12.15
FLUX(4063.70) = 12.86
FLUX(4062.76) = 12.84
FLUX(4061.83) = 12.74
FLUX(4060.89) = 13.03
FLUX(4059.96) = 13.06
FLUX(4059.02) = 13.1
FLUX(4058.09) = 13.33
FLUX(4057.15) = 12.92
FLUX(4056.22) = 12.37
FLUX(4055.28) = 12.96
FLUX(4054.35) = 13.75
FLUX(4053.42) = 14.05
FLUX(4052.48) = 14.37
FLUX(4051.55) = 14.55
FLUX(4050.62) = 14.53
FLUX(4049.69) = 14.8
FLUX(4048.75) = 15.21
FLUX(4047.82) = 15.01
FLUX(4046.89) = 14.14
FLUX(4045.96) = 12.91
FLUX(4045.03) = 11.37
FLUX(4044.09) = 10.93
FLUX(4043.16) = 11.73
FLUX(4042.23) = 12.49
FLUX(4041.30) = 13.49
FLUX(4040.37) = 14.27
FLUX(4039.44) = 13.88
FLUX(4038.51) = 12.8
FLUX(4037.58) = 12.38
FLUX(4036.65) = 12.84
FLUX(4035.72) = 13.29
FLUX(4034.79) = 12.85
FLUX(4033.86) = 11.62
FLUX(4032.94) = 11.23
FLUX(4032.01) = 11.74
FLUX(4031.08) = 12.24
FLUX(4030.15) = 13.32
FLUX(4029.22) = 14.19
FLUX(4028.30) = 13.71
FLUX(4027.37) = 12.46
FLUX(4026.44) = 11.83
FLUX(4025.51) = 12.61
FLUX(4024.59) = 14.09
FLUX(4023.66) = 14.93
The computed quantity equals 0.4 angstrom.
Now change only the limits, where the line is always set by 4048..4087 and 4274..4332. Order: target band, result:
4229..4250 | -1.7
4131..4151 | 0.4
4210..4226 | -0.3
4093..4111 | 2.6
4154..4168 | 1.0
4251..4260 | -0.5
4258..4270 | -0.1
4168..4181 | 0.6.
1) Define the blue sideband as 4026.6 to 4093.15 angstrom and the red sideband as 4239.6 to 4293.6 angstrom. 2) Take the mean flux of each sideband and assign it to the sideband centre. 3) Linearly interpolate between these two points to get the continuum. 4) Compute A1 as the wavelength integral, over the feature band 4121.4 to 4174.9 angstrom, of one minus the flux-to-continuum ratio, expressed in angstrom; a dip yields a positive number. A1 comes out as 2.6 angstrom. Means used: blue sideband 13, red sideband 13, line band 12.4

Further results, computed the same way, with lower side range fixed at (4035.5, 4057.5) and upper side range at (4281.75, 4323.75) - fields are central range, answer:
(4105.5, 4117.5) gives 1.35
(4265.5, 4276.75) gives -0.39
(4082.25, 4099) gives 1.79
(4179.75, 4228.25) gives -2.51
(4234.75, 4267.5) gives -2.42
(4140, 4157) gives 0.41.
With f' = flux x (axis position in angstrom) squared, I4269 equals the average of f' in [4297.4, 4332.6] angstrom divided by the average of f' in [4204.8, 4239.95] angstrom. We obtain 0.9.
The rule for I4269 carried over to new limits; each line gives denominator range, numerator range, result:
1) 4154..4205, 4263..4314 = 1.03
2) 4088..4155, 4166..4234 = 1.11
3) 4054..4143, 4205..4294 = 1.13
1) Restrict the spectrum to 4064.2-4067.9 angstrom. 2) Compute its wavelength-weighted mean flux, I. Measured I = 12.9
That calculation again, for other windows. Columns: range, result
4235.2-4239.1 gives 14.4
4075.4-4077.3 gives 12.3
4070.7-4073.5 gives 12.5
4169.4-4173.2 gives 12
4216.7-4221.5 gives 13.1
